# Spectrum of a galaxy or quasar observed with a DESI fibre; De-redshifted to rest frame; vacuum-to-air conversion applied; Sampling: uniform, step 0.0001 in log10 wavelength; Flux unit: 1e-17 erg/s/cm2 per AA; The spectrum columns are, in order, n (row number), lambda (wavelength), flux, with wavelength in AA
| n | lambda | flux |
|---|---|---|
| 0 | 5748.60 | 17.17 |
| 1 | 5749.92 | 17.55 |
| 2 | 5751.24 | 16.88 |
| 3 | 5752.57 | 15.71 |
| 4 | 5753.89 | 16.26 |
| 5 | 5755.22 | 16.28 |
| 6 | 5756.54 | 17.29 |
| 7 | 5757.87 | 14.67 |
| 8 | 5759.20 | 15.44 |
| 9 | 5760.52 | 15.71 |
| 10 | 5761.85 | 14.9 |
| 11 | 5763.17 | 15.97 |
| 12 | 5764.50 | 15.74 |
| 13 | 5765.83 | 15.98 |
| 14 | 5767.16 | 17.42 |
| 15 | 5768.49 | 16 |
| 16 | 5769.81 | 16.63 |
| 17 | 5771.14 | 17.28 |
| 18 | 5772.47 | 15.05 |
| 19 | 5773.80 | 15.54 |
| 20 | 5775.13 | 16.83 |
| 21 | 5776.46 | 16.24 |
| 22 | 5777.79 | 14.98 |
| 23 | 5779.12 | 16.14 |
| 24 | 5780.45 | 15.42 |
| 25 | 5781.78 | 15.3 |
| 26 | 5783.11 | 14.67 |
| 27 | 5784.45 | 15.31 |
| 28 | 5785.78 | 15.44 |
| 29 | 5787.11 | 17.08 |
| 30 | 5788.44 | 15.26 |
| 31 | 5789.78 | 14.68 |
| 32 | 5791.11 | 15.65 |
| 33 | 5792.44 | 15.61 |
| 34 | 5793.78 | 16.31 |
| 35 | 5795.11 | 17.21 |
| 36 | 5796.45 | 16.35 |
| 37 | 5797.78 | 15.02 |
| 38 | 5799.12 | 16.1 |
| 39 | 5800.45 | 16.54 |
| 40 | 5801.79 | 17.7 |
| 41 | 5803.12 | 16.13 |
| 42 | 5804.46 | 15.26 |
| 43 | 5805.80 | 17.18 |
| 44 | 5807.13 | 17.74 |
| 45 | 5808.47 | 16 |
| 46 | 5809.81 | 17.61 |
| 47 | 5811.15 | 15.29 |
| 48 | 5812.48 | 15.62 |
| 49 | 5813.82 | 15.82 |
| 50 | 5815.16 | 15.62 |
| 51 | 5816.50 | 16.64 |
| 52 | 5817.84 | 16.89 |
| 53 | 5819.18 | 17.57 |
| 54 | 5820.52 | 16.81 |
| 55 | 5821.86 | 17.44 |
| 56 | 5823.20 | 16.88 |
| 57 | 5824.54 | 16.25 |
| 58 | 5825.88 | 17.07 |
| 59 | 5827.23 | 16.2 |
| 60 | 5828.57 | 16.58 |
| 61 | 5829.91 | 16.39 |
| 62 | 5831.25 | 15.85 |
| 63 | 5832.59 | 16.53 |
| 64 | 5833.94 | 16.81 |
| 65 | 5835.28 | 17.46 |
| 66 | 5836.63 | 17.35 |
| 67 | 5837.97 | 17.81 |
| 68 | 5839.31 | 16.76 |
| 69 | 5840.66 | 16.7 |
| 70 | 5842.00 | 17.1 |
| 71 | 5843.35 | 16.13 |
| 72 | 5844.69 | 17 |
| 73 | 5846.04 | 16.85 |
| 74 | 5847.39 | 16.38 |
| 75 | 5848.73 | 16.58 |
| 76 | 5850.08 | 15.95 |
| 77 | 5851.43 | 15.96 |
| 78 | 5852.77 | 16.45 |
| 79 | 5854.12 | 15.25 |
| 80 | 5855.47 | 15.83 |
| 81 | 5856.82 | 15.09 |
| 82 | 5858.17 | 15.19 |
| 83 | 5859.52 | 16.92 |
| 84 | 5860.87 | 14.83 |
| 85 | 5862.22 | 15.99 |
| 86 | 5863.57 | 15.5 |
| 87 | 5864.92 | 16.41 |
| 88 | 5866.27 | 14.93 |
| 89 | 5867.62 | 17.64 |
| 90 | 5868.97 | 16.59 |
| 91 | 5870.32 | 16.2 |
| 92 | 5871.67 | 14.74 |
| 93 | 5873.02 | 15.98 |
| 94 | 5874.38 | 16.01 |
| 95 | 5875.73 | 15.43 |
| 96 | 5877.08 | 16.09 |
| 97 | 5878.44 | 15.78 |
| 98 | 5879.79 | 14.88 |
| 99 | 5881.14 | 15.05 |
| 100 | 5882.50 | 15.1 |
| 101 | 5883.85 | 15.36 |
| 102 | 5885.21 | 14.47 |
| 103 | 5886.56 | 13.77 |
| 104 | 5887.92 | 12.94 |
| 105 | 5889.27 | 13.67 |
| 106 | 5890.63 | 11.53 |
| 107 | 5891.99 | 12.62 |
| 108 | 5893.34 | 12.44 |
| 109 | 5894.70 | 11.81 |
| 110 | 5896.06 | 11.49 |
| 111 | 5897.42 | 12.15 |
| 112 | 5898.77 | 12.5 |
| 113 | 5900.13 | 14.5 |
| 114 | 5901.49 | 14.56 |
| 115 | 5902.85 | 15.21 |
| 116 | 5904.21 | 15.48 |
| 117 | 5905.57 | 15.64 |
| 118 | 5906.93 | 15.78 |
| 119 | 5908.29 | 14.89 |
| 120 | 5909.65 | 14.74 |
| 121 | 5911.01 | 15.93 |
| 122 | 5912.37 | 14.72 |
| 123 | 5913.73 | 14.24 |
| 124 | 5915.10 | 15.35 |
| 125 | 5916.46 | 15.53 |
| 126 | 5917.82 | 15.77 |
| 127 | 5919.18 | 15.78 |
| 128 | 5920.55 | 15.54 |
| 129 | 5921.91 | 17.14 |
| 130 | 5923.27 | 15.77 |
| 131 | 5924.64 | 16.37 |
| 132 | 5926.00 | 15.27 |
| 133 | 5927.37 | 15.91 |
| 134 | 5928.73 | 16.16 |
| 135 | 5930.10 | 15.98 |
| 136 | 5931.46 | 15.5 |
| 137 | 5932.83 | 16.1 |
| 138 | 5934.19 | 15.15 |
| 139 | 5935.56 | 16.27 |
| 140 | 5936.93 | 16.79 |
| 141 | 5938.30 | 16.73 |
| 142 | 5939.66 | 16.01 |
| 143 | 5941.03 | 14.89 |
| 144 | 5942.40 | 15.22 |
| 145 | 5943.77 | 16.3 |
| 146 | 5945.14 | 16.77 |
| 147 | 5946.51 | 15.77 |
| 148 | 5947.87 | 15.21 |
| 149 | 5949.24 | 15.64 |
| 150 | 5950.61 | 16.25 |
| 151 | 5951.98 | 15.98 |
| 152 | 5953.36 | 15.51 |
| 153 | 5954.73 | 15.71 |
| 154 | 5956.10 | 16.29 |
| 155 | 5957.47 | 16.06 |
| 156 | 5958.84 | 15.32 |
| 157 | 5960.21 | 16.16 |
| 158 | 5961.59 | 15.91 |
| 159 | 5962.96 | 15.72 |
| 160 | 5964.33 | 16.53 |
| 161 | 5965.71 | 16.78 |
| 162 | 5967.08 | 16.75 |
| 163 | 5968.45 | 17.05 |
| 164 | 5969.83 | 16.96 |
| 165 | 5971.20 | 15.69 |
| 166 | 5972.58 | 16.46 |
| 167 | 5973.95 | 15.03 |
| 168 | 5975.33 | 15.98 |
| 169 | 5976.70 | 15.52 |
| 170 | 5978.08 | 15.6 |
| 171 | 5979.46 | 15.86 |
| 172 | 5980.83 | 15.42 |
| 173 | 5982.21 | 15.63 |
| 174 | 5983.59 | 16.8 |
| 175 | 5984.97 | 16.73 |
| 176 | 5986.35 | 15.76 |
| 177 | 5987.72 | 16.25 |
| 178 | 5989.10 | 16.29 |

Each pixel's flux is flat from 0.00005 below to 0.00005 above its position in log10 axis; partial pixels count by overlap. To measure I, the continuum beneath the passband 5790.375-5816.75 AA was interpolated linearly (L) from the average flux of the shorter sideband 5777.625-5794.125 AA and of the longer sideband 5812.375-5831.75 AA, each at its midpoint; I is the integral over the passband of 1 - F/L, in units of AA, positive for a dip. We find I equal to -0.4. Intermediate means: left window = 15.5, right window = 16.5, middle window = 16.3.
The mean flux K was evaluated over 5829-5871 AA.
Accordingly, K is 16.3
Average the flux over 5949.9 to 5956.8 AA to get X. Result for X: 15.9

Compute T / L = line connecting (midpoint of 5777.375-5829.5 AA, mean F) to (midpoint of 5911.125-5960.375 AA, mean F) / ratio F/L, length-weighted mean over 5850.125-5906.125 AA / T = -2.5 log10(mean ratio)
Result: 0.08 mag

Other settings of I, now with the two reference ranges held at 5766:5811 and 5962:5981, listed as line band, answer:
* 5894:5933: 2.66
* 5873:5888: 0.92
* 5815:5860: -1.23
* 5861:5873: 0.12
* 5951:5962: 0.16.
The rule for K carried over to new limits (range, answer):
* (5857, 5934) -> 15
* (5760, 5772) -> 16.2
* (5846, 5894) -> 15.3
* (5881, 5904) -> 13.5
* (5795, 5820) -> 16.4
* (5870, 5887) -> 15.3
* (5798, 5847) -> 16.6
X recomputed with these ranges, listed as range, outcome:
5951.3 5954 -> 15.7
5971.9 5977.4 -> 15.8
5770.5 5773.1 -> 16.2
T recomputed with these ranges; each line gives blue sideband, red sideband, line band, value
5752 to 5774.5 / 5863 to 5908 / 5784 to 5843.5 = -0.07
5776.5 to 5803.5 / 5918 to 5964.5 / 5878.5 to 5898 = 0.18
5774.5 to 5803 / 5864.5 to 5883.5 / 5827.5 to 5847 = -0.06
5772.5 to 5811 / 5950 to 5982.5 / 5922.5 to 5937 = 0.01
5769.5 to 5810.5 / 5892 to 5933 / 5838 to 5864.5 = -0.05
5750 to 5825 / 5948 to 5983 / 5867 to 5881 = 0.01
